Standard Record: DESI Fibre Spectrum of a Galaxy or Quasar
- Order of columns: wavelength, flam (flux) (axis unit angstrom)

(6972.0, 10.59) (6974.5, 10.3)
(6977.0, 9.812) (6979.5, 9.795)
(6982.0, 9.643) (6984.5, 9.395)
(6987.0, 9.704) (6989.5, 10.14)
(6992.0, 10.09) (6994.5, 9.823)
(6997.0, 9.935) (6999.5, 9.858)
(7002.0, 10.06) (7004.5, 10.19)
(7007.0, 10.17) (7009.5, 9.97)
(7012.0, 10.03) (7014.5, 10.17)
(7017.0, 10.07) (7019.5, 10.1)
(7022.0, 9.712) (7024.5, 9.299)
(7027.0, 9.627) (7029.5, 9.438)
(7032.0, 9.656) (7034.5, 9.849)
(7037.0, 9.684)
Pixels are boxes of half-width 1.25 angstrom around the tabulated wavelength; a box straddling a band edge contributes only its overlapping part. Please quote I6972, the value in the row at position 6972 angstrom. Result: 10.59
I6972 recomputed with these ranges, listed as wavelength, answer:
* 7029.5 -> 9.438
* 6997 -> 9.935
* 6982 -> 9.643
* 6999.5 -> 9.858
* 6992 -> 10.09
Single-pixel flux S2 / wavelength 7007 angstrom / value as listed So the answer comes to 10.17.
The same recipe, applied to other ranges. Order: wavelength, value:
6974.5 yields 10.3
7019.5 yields 10.1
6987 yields 9.704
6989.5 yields 10.14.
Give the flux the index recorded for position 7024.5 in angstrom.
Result 9.299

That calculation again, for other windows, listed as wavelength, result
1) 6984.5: 9.395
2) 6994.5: 9.823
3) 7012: 10.03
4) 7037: 9.684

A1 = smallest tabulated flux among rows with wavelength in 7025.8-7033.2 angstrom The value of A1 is 9.438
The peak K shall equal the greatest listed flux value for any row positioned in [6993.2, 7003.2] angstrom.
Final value 10.06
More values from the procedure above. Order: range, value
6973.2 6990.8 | 10.3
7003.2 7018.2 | 10.19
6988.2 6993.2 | 10.14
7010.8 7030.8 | 10.17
